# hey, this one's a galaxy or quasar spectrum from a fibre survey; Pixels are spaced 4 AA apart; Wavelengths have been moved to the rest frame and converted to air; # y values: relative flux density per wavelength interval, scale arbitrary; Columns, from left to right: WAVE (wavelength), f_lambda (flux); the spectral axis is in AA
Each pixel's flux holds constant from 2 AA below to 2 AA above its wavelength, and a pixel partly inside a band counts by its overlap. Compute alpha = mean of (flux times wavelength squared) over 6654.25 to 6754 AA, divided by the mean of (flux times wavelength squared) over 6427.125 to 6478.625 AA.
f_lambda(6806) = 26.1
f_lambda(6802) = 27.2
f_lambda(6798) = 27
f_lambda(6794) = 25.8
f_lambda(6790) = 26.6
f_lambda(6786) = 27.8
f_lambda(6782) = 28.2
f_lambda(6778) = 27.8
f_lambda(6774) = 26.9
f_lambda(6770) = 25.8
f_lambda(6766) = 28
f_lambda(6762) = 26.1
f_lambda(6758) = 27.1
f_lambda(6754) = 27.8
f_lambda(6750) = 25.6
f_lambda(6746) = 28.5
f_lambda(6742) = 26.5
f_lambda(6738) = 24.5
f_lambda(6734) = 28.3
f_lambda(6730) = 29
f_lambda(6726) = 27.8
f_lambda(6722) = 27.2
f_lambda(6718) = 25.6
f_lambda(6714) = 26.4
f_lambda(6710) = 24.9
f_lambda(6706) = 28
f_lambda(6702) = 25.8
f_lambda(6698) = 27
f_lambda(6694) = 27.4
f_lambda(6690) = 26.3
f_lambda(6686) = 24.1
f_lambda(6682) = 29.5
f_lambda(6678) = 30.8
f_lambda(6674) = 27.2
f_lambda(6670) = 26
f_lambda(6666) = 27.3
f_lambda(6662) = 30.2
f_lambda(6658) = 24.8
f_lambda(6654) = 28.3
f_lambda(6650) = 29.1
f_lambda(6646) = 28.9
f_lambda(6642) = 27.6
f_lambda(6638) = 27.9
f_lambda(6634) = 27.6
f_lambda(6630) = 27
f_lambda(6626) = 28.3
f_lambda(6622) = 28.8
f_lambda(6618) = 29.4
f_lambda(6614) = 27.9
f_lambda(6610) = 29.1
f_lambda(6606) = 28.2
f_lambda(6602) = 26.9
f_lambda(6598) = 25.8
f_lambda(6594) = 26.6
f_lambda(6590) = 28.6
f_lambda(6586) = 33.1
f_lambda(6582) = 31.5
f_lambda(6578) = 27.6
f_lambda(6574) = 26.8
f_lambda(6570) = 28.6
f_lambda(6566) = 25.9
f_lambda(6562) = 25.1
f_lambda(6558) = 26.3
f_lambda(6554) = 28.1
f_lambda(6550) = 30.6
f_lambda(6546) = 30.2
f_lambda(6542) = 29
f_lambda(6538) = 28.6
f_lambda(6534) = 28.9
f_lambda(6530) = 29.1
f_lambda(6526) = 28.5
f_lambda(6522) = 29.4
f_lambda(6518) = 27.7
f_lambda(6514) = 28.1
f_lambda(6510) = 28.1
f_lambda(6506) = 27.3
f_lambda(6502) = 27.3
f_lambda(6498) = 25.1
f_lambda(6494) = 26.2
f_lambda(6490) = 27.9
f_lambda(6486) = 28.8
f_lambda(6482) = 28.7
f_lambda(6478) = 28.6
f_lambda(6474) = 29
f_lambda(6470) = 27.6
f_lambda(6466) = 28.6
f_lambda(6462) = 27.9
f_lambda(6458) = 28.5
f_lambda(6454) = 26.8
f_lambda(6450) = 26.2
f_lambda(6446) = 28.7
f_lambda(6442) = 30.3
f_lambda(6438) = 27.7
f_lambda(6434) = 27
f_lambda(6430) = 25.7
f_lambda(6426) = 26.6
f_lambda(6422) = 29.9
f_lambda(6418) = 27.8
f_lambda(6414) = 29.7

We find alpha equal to 1.05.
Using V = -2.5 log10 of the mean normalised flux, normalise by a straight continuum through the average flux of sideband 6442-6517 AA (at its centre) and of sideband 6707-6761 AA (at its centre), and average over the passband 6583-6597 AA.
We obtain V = -0.073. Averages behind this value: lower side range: 27.8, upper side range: 26.9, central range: 29.3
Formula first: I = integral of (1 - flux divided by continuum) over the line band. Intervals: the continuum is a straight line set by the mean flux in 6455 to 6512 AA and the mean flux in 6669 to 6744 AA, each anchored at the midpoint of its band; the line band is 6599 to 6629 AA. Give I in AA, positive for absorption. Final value -1.0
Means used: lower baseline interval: 27.8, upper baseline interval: 27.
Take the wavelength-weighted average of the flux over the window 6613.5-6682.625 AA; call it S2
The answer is 28.1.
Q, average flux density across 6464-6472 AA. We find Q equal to 28.1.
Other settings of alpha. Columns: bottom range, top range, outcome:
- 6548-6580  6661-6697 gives 1.04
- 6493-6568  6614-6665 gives 1.04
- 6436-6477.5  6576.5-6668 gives 1.06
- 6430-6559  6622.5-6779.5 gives 1.03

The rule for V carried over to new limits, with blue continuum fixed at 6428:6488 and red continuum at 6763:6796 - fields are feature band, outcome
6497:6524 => 0.008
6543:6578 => -0.001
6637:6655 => -0.036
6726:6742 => -0.001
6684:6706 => 0.042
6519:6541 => -0.040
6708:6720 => 0.067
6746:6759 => 0.004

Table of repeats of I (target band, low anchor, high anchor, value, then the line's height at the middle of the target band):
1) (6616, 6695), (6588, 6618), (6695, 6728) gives -1.9 AA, 27.2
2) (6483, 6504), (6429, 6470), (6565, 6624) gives 0.6 AA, 28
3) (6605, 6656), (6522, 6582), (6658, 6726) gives -1.4 AA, 27.6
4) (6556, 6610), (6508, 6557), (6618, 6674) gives 1.1 AA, 28.4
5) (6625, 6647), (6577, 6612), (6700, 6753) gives 0.2 AA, 28.1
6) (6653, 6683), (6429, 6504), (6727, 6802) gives -0.7 AA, 27.3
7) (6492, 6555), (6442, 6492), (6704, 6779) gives -0.8 AA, 27.9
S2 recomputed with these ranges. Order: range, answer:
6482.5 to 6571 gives 28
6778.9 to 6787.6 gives 28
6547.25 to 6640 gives 28.1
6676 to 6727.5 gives 27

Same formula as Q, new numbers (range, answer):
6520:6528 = 28.9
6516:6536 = 28.7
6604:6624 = 28.7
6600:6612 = 28.1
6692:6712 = 26.6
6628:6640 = 27.5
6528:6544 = 28.9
